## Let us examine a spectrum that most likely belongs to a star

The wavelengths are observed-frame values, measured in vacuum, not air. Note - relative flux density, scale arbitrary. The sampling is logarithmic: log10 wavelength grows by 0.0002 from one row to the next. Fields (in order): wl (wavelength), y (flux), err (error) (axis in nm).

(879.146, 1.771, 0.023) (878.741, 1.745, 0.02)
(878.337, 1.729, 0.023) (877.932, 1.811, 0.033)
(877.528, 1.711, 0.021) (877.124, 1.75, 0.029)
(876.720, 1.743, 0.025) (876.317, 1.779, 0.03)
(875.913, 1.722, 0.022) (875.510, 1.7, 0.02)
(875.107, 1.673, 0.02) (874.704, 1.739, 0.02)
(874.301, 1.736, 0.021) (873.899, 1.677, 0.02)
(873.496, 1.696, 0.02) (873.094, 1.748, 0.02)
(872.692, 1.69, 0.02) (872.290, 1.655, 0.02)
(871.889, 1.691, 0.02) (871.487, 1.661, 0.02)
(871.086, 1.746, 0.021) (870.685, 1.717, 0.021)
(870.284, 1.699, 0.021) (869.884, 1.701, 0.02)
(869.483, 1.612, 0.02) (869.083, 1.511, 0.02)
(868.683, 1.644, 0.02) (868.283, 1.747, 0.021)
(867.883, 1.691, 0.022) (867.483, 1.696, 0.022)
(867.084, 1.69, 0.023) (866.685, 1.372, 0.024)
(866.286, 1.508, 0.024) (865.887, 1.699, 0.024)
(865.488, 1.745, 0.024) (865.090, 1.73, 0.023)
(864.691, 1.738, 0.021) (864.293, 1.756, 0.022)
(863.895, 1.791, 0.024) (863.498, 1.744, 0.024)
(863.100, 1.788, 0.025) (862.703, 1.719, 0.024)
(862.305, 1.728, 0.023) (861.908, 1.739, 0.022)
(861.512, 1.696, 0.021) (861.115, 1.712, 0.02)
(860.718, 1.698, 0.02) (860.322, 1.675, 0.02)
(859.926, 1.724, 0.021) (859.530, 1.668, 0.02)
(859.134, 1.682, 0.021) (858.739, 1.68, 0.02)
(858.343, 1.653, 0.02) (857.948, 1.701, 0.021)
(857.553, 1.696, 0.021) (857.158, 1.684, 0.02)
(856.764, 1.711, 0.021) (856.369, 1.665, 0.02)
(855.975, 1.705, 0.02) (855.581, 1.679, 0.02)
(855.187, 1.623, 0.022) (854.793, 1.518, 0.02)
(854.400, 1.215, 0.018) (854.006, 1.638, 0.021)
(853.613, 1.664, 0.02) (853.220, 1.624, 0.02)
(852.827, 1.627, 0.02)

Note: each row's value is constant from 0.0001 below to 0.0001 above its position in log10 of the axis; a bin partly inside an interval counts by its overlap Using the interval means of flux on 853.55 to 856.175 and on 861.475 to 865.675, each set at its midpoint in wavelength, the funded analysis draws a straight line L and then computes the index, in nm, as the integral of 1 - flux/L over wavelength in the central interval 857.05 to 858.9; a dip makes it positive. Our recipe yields -0.055 nm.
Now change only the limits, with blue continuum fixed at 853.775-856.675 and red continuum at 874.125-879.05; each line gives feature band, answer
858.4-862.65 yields -0.203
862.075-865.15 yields -0.199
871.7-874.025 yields 0.023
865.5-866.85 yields 0.082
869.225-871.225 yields 0.004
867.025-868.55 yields -0.028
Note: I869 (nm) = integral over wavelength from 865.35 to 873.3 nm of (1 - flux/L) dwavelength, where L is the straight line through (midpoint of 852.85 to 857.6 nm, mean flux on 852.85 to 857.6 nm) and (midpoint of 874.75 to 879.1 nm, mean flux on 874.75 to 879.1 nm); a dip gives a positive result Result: 0.16 nm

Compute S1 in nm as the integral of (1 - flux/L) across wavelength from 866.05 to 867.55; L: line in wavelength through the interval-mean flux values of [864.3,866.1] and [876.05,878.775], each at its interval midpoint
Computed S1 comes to 0.15 nm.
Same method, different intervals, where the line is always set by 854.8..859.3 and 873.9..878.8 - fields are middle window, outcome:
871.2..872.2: 0.023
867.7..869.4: 0.064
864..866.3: -0.022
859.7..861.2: -0.015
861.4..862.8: -0.027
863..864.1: -0.052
